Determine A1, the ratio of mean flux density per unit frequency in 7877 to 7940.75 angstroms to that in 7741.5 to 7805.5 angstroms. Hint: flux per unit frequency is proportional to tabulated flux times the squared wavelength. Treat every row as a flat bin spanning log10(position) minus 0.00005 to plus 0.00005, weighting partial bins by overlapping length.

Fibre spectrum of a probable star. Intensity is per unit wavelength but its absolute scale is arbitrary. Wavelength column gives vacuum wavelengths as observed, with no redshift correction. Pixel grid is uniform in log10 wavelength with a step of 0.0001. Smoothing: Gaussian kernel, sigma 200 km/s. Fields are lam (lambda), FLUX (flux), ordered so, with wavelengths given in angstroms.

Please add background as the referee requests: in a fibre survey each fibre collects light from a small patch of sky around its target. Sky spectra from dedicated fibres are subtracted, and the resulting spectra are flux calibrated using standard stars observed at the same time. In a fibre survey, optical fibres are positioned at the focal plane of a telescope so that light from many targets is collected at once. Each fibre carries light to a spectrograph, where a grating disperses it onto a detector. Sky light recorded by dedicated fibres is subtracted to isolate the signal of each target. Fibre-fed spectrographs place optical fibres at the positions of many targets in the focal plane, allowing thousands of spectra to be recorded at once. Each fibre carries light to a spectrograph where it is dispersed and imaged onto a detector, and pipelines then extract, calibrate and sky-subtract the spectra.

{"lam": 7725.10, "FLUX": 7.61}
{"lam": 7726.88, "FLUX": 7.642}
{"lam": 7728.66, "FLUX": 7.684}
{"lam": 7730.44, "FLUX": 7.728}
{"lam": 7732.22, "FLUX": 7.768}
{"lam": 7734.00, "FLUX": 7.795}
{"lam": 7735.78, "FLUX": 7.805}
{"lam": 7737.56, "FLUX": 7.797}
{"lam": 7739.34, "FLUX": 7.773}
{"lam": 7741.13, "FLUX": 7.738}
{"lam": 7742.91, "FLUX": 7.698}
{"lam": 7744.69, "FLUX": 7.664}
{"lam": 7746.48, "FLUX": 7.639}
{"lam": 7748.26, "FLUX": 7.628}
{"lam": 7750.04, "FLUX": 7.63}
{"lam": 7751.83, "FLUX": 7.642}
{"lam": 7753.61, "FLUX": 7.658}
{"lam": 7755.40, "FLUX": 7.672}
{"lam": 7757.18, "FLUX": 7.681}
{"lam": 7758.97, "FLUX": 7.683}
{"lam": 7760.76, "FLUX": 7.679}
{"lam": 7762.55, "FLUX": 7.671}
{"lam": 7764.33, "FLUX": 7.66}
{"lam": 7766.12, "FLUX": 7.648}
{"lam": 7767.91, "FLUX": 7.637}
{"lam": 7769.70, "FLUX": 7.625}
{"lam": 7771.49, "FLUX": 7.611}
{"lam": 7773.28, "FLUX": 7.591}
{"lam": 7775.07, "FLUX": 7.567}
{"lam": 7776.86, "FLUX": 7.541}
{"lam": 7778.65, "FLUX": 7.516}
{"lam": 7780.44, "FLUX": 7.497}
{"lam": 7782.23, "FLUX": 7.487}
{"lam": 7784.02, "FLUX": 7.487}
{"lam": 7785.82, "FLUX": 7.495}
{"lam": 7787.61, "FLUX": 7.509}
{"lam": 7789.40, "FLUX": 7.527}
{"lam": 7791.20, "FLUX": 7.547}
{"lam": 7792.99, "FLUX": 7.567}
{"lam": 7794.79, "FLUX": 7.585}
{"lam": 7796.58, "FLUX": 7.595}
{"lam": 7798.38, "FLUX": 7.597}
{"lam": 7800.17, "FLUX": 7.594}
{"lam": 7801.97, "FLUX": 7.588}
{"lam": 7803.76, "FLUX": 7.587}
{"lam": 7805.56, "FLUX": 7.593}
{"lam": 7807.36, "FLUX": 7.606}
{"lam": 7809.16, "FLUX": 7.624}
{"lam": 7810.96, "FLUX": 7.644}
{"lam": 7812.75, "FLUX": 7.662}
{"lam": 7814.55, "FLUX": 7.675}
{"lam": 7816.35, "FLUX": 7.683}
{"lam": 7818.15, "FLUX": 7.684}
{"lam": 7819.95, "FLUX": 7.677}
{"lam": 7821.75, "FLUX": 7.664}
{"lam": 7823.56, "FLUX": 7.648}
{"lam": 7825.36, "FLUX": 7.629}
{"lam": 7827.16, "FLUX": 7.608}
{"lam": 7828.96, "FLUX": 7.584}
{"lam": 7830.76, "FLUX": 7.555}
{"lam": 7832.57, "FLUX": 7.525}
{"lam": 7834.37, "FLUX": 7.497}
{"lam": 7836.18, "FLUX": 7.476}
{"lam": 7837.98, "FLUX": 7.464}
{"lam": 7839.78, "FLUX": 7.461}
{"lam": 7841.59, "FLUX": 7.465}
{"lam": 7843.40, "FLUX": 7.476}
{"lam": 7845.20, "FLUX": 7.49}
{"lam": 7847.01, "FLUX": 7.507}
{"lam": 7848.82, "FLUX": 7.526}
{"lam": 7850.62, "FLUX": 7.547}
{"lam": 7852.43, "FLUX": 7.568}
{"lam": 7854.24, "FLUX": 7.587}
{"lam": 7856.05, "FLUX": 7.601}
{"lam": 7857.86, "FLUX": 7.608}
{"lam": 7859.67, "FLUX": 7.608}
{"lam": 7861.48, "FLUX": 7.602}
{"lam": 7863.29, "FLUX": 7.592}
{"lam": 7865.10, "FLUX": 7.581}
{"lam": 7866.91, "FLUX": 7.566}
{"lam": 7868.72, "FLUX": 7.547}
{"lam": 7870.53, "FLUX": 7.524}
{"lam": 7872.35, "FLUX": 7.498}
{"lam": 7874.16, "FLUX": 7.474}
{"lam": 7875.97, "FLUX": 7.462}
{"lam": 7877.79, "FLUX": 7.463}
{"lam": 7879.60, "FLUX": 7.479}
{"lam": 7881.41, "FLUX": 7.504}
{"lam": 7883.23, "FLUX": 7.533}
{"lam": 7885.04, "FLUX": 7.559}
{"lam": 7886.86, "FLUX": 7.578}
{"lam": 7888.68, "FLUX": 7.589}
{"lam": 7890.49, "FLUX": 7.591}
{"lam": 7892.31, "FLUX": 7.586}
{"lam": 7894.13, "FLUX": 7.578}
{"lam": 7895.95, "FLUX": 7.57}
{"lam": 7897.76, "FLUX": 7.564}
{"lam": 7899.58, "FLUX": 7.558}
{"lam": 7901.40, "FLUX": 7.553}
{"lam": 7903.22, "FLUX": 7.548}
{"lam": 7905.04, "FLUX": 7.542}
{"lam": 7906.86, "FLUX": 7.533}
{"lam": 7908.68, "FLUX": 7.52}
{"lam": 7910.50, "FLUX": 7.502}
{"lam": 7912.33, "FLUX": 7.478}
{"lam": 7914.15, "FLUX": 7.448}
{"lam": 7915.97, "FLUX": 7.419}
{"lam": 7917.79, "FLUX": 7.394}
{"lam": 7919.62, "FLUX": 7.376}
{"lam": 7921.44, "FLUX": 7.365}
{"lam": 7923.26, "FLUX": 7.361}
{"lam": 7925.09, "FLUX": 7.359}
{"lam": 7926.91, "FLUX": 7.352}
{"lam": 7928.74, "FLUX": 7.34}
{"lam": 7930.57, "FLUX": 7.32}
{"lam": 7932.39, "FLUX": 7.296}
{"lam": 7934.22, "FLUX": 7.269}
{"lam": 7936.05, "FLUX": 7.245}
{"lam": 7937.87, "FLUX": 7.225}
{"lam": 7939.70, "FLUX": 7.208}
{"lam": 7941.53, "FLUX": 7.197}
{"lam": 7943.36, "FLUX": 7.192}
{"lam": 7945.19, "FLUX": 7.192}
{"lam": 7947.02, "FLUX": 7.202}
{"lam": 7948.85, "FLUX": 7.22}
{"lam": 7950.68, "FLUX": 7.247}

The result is 1.01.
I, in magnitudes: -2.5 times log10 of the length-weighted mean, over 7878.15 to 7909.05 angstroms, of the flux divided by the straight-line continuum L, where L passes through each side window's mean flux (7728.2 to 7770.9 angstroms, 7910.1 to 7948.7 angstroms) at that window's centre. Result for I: -0.024 mag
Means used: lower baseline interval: 7.69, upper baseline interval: 7.32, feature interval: 7.55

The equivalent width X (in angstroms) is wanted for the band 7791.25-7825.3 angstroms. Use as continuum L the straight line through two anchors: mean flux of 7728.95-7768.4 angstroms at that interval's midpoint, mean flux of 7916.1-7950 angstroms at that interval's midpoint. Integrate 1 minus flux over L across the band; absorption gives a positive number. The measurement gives -0.28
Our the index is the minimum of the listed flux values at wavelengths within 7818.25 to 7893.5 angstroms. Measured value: 7.461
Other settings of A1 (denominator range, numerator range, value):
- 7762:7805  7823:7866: 1.01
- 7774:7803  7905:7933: 1.02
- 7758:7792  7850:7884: 1.02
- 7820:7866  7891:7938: 1.00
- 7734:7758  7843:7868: 1.01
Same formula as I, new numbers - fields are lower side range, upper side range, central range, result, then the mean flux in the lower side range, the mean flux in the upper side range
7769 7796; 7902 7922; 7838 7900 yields -0.007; 7.54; 7.47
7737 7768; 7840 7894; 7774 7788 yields 0.018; 7.68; 7.54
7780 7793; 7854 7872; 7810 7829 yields -0.016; 7.51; 7.58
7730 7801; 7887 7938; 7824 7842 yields 0.002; 7.63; 7.45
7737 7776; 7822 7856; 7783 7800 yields 0.009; 7.66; 7.54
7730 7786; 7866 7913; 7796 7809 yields 0.002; 7.65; 7.53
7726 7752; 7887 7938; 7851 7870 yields -0.008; 7.71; 7.45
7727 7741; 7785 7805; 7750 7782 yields 0.005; 7.75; 7.57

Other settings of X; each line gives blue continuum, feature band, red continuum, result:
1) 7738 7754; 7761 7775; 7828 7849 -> 0.0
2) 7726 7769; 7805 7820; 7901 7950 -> -0.2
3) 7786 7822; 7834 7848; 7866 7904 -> 0.2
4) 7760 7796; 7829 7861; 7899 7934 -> -0.1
